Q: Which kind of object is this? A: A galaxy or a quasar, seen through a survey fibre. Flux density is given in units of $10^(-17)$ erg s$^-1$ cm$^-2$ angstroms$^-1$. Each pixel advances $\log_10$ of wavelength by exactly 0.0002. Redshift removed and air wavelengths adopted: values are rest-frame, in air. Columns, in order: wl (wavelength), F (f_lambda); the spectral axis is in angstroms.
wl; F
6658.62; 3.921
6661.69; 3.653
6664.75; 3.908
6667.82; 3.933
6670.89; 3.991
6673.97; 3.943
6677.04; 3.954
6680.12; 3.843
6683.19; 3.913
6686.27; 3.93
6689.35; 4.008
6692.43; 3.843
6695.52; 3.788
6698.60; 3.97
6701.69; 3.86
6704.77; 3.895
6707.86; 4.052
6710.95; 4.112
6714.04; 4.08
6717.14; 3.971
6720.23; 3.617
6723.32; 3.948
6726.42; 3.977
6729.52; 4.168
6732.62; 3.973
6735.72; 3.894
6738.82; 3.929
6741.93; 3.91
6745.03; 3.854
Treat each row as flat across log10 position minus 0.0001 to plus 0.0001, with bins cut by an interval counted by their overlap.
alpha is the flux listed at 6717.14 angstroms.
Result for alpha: 3.971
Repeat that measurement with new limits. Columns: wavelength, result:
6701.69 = 3.86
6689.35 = 4.008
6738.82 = 3.929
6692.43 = 3.843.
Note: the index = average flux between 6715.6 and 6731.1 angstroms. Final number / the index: 3.94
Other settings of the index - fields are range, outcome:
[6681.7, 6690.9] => 3.95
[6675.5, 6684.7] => 3.91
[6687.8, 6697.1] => 3.88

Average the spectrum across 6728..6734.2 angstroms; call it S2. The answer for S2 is 4.07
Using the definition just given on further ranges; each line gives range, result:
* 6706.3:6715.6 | 4.08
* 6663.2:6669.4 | 3.93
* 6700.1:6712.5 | 3.98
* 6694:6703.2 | 3.87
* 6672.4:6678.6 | 3.94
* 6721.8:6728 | 3.96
